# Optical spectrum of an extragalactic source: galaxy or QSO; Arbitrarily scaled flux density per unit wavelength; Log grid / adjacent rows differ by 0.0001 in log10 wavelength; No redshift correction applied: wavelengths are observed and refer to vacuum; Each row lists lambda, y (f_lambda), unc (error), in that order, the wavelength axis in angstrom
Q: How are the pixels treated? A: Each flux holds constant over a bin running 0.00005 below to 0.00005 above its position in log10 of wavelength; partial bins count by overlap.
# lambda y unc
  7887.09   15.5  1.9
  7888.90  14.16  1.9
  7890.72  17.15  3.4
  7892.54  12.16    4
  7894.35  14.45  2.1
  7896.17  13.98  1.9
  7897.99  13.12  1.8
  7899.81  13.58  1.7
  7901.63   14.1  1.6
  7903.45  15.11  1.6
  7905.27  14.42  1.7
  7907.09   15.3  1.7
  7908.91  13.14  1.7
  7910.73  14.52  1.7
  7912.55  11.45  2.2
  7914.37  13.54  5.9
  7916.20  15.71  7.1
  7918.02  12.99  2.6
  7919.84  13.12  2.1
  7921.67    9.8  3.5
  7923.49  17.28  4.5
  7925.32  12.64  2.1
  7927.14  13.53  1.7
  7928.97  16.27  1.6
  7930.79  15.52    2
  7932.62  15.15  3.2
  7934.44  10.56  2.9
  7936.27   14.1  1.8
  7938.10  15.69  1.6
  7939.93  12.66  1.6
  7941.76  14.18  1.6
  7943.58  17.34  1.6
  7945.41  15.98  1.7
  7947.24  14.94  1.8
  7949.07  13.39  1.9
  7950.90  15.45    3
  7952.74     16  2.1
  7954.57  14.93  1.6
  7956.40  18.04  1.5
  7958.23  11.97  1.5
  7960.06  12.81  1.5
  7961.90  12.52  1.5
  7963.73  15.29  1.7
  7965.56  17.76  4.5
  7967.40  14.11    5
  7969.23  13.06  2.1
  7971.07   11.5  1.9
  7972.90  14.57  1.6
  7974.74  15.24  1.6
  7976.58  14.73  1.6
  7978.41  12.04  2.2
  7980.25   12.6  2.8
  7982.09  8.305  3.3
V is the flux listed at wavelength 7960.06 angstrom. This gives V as 12.81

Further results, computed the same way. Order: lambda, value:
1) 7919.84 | 13.12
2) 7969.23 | 13.06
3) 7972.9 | 14.57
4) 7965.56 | 17.76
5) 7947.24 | 14.94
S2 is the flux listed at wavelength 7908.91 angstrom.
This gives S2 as 13.14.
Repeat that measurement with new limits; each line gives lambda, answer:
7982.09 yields 8.305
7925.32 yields 12.64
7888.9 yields 14.16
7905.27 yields 14.42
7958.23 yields 11.97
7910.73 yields 14.52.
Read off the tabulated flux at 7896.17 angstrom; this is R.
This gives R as 13.98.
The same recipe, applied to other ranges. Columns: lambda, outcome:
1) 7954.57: 14.93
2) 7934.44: 10.56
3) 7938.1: 15.69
